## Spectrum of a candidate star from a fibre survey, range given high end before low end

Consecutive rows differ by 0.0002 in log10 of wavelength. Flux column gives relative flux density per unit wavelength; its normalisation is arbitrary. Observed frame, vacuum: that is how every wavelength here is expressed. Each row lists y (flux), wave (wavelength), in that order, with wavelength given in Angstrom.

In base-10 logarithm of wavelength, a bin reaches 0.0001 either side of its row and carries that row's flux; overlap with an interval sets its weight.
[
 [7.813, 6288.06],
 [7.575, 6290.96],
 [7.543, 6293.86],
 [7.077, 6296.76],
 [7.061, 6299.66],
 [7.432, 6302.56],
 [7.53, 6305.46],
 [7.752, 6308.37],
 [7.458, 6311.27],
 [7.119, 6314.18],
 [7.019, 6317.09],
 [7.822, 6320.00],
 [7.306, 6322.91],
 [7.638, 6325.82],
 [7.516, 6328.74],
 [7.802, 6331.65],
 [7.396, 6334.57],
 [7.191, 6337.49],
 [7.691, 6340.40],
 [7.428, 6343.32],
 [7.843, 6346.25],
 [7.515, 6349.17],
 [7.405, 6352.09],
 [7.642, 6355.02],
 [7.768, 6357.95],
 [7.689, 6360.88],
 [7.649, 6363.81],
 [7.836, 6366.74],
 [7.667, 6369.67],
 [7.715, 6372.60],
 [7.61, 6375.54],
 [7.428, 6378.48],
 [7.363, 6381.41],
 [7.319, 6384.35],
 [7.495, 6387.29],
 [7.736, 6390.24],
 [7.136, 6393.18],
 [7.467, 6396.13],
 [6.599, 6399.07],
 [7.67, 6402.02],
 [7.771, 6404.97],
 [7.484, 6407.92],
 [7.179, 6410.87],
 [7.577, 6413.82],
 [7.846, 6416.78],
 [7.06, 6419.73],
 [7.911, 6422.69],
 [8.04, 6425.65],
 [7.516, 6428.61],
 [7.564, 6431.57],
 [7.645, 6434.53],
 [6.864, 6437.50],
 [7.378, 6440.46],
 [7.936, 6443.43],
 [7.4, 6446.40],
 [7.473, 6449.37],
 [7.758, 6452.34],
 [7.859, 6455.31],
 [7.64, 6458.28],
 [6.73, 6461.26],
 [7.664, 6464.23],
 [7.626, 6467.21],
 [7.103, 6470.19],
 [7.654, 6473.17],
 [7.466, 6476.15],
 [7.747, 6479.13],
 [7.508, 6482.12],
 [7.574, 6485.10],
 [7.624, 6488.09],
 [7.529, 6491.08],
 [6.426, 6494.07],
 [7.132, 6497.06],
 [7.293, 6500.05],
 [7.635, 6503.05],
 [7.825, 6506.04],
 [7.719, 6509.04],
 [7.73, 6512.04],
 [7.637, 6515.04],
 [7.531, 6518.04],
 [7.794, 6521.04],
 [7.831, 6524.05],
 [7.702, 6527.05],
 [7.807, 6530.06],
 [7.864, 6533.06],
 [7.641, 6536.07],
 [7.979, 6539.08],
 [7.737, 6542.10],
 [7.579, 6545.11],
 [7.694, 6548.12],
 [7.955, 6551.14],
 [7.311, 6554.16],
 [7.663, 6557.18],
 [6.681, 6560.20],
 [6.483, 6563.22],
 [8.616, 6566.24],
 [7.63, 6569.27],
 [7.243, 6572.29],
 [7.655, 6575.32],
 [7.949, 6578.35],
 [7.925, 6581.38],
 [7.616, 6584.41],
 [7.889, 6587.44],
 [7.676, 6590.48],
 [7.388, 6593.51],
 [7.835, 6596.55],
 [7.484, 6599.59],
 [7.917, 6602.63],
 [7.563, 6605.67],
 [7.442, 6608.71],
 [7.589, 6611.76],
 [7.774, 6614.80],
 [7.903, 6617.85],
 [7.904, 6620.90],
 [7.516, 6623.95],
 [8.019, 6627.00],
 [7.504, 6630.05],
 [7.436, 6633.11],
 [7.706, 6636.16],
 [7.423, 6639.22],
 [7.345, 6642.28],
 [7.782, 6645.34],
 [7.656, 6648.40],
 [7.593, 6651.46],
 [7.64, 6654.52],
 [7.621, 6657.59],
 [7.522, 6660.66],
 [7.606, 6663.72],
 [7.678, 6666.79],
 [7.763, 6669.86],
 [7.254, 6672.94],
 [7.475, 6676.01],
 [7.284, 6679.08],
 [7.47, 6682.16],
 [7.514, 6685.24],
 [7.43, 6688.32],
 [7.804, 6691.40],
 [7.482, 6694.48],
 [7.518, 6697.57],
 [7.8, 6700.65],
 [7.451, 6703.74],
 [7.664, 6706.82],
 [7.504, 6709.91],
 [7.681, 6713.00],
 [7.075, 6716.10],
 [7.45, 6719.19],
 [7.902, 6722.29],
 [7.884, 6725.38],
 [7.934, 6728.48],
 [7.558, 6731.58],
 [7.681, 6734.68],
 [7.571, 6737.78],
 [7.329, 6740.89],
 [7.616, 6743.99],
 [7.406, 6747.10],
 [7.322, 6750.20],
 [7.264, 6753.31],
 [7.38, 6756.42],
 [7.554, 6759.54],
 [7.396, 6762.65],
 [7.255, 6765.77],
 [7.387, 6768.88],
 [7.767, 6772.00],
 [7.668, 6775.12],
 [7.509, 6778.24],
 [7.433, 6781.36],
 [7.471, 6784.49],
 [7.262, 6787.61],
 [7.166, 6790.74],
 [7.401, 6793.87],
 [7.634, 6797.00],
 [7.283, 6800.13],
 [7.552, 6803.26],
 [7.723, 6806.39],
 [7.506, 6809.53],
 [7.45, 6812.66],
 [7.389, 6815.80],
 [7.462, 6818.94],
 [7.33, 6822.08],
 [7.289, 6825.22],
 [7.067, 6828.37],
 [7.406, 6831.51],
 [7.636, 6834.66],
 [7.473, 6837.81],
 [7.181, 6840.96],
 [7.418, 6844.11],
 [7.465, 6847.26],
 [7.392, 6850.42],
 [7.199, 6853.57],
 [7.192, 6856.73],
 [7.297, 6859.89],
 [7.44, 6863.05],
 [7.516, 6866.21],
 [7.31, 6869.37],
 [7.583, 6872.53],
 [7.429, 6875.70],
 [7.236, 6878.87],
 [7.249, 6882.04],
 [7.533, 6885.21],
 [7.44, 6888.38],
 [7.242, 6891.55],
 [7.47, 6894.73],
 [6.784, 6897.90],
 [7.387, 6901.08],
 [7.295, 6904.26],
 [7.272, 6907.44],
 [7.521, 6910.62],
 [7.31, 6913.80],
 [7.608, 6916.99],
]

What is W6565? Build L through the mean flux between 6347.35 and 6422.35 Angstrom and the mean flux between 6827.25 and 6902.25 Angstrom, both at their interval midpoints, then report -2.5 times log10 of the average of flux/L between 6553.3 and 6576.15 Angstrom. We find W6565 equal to 0.01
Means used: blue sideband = 7.51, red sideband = 7.35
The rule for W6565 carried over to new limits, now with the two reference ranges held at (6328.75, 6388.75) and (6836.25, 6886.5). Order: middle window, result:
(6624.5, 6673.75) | -0.02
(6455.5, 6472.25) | 0.02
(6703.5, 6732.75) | -0.03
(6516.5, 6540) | -0.04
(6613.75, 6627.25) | -0.05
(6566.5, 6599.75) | -0.03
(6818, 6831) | 0.01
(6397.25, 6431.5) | 0.00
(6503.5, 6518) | -0.03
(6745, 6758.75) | 0.01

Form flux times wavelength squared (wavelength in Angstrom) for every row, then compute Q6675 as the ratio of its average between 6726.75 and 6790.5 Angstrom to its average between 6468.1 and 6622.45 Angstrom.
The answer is 1.0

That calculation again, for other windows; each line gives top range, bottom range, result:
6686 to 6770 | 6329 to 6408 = 1.12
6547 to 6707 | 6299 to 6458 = 1.09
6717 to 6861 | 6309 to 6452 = 1.12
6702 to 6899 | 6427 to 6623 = 1.06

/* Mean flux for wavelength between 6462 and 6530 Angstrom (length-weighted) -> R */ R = 7.53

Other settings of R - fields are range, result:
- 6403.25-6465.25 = 7.54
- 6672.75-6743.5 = 7.56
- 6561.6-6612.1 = 7.64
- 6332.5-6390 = 7.57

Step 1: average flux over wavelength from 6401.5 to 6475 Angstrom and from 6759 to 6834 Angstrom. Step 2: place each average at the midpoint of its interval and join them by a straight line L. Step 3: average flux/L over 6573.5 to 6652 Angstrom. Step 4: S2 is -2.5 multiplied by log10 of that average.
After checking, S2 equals -0.03 mag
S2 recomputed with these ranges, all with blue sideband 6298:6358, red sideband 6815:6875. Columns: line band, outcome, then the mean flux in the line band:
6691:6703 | -0.03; 7.62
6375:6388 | 0.01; 7.43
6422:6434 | -0.04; 7.74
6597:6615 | -0.03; 7.63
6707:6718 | -0.01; 7.45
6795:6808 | -0.02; 7.54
